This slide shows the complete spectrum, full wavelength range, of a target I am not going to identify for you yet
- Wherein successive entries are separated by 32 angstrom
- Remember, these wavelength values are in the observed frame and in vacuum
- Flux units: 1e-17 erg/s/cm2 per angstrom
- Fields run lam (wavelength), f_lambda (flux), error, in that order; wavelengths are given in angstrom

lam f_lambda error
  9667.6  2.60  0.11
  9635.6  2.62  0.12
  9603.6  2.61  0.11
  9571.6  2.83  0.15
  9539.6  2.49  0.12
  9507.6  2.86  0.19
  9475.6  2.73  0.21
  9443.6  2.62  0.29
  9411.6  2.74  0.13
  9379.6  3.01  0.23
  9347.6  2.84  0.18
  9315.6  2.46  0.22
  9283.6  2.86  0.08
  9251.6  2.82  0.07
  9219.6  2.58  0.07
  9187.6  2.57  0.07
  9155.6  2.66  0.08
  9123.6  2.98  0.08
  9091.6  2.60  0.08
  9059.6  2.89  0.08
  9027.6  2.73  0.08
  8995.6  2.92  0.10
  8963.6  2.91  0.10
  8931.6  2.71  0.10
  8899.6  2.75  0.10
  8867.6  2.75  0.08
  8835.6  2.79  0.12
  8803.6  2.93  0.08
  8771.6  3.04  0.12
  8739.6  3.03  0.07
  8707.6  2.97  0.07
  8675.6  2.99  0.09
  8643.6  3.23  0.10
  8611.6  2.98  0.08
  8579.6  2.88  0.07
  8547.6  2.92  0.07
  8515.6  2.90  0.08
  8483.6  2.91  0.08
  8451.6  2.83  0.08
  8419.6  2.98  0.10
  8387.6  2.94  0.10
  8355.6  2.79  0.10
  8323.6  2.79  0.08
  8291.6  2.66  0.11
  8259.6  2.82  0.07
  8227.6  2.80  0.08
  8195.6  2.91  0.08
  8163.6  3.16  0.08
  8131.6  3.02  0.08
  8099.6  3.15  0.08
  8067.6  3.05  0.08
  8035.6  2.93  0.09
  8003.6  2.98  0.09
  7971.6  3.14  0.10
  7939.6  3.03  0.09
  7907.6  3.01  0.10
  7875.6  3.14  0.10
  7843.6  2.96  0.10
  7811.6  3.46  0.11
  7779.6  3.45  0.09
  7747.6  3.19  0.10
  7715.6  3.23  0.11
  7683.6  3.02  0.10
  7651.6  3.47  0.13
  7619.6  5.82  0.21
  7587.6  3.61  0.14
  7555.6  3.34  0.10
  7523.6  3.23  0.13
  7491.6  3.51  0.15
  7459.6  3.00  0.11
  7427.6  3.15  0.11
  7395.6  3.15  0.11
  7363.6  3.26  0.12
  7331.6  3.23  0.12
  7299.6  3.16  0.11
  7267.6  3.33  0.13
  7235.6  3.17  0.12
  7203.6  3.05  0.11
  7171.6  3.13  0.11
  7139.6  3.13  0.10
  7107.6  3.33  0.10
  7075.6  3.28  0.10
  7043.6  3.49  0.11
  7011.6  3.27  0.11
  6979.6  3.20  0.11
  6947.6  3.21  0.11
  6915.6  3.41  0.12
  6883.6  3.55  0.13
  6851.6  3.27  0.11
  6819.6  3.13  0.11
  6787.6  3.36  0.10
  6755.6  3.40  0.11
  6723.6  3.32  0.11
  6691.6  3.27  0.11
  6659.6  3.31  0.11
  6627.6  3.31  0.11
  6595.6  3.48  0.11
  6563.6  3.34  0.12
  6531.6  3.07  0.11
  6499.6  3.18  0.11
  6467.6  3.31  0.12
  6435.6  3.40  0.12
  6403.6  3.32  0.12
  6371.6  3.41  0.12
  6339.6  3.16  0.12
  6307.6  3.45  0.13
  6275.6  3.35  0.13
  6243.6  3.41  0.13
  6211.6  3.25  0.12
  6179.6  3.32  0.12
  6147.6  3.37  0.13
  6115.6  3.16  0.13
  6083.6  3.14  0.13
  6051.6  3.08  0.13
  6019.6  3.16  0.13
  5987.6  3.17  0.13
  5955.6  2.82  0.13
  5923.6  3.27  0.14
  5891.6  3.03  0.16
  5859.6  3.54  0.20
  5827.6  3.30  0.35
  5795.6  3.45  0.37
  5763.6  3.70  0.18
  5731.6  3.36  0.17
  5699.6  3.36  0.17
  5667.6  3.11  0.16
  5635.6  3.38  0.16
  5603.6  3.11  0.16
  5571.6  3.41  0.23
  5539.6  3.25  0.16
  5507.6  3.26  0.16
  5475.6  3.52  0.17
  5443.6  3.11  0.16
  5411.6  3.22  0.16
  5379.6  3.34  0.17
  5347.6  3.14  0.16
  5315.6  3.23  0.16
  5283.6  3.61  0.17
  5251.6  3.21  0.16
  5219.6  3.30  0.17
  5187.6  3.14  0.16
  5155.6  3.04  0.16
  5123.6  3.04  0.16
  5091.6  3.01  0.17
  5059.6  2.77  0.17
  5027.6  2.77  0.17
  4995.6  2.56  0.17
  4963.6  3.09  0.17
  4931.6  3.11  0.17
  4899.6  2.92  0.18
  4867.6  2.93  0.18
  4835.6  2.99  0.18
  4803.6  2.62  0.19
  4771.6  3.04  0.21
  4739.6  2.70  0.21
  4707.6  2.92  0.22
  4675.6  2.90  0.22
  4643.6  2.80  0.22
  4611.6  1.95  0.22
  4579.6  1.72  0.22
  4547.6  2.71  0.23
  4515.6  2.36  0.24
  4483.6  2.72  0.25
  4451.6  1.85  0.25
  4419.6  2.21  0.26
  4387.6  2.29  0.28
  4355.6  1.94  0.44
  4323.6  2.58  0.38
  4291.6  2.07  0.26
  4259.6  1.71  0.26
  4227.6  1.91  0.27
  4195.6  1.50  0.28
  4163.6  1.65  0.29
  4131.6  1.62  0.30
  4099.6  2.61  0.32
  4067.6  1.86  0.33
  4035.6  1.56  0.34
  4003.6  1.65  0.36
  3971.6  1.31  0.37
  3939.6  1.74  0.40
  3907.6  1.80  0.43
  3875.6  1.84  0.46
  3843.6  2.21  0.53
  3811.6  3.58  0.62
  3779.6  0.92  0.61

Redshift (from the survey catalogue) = 0.16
